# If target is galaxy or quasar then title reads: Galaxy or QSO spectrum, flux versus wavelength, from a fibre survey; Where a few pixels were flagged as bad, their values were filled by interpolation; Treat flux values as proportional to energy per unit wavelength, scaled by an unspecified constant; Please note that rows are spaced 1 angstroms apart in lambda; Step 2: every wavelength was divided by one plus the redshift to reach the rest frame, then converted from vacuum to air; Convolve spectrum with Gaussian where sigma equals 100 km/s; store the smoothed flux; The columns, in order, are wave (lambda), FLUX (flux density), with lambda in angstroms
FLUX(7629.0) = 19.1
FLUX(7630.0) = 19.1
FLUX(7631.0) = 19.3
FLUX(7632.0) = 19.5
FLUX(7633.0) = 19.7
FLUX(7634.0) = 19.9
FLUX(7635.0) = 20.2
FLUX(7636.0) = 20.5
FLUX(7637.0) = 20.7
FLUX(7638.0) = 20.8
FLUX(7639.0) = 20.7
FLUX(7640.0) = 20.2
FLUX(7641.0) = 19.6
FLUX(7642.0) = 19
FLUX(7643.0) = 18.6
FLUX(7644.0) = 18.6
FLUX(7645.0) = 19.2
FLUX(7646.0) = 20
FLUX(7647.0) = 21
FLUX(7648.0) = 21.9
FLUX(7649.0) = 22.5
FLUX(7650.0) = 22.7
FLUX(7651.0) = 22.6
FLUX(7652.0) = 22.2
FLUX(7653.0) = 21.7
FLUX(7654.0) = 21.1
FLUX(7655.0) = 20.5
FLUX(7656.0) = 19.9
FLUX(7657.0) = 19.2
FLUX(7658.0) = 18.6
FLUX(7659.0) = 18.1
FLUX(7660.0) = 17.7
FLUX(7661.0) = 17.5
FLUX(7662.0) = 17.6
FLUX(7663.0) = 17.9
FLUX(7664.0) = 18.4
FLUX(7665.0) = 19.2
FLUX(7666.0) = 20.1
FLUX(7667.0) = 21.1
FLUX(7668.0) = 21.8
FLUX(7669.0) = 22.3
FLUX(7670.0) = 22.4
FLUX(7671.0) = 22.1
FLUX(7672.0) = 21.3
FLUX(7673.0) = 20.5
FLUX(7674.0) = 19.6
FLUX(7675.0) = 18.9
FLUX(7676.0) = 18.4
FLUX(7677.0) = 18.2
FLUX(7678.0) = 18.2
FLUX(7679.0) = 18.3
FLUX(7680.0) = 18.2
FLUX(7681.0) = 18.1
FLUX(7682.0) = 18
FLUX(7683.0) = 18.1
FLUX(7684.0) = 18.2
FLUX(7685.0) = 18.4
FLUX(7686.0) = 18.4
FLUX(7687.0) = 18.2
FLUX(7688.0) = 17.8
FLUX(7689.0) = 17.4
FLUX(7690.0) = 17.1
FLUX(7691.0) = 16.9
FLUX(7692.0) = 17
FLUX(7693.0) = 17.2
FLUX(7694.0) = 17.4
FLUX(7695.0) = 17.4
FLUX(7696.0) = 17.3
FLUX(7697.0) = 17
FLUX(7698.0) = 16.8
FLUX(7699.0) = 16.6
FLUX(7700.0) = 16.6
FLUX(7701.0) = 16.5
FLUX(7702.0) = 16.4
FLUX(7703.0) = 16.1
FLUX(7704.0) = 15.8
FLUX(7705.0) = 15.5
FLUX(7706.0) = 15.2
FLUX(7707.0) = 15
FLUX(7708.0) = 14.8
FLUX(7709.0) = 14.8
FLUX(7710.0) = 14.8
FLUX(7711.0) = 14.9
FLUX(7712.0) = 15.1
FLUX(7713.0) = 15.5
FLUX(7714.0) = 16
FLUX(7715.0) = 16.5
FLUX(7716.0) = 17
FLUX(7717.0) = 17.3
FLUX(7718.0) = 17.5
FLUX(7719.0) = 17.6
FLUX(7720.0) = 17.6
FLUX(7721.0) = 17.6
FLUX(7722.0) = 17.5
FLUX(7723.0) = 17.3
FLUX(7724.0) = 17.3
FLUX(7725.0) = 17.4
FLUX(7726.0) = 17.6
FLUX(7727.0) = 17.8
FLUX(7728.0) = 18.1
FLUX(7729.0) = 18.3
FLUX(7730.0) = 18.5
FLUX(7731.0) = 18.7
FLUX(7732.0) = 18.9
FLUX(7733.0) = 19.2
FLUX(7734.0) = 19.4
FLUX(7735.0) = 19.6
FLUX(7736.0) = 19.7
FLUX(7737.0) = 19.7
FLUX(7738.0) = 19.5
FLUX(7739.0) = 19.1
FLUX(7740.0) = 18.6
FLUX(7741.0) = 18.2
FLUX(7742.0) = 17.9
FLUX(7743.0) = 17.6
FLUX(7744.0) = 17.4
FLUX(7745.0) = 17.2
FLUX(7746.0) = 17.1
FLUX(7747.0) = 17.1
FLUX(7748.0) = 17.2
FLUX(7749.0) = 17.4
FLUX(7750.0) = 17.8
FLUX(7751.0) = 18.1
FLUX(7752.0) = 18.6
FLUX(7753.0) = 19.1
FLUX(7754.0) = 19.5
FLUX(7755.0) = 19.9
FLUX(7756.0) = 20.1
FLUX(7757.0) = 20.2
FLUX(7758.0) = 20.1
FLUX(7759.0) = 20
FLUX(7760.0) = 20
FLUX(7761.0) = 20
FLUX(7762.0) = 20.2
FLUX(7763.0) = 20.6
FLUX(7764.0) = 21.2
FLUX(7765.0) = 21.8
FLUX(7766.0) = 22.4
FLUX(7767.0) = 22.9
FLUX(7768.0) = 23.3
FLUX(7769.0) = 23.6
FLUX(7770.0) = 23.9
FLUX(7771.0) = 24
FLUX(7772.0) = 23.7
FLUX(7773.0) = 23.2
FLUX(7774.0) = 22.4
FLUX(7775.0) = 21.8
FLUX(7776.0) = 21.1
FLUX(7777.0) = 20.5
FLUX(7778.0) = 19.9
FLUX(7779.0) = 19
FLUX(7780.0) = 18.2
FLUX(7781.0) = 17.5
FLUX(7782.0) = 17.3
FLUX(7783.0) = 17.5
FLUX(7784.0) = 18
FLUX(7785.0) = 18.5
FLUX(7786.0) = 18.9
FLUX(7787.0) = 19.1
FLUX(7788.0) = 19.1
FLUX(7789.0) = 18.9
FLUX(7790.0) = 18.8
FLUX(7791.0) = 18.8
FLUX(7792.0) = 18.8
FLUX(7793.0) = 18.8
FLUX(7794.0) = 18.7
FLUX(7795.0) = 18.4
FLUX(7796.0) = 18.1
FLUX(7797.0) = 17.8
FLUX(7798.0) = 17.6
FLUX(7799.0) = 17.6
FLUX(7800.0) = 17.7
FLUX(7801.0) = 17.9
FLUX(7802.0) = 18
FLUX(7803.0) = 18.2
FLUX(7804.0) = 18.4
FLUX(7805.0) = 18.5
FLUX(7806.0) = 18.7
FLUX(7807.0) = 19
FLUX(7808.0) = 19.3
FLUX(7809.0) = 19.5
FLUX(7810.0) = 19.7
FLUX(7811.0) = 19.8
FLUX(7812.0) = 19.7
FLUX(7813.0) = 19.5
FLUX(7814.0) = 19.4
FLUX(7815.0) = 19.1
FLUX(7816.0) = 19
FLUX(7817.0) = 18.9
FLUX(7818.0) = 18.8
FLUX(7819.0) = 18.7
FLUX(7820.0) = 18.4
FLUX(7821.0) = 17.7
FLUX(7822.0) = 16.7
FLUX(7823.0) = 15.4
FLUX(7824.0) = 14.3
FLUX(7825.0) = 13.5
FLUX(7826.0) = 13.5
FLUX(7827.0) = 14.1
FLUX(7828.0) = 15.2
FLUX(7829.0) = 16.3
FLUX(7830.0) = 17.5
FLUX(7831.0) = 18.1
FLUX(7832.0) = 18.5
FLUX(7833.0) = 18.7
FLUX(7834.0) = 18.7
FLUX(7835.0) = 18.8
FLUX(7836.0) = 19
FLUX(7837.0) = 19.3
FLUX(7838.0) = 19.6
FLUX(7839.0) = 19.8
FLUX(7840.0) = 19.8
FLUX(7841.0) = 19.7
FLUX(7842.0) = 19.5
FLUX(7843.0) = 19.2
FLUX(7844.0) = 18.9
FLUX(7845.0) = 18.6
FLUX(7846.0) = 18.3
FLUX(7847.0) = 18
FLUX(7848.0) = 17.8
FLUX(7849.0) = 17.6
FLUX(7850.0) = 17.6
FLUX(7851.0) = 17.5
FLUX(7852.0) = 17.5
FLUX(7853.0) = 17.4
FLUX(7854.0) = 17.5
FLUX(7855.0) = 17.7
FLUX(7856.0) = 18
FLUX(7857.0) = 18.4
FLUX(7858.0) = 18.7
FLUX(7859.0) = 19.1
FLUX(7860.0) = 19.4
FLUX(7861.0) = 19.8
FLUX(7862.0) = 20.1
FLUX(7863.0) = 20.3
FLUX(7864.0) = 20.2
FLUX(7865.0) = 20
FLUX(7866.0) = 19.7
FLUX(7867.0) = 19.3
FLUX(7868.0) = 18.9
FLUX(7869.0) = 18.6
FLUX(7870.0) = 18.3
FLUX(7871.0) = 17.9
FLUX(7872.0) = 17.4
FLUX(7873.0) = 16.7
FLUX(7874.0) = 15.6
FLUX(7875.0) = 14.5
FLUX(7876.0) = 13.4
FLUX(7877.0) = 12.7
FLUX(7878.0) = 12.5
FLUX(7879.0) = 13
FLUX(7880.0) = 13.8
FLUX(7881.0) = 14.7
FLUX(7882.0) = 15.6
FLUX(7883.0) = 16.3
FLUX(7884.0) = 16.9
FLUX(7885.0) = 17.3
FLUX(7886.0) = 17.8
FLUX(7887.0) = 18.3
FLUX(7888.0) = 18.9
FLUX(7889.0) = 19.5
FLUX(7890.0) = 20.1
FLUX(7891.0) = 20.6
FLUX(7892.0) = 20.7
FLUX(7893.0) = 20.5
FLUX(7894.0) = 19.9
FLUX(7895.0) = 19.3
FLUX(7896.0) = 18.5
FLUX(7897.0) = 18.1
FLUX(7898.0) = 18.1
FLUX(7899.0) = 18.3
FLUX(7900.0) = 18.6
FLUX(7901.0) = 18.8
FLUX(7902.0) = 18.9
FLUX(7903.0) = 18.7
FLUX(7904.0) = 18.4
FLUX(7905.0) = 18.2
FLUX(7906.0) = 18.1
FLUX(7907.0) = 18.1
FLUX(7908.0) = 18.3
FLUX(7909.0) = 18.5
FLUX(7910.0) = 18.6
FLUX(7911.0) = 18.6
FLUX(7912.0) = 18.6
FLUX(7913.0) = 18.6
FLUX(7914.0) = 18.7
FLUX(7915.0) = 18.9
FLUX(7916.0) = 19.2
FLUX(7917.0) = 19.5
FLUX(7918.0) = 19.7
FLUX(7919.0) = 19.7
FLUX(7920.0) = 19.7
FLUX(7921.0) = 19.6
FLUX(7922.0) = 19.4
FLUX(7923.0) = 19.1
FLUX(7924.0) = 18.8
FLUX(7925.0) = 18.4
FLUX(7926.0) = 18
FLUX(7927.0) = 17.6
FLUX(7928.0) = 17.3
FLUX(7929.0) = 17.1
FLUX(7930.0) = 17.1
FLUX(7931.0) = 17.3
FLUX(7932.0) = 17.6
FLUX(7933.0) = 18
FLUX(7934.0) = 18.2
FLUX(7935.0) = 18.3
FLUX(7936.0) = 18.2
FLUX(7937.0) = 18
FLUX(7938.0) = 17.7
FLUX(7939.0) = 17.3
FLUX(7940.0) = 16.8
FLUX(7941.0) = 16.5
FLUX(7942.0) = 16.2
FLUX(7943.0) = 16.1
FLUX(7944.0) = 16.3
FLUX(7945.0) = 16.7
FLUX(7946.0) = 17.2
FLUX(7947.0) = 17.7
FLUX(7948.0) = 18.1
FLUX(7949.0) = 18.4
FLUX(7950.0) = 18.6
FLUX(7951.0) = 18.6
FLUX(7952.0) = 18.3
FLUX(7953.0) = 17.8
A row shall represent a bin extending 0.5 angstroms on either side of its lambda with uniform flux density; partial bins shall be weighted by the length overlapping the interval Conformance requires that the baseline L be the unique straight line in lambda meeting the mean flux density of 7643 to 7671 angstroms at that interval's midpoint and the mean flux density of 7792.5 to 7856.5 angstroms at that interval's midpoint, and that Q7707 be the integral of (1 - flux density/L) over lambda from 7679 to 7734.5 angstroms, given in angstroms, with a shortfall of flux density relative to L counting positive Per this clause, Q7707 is 7.0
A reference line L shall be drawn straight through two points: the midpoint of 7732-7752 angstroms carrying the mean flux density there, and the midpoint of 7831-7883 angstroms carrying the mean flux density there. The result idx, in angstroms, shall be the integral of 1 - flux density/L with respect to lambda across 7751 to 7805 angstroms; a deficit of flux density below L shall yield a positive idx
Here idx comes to -4.7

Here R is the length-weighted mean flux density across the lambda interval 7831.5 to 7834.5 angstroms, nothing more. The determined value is 18.6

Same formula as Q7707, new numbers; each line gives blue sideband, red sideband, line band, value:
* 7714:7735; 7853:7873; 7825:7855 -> 1.2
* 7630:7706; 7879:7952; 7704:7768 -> 2.0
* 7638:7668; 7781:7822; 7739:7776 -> -2.2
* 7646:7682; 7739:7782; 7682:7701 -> 2.4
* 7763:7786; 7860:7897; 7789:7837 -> 4.2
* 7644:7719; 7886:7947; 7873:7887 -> 2.5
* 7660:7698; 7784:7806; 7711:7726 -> 1.4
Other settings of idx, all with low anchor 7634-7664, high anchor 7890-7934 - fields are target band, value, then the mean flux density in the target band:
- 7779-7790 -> 0.55 angstroms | 18.4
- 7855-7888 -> 2.77 angstroms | 17.3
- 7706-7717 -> 2.33 angstroms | 15.5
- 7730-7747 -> 0.86 angstroms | 18.6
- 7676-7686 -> 0.82 angstroms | 18.2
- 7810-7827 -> 1.38 angstroms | 17.6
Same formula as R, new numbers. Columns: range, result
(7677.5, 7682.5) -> 18.2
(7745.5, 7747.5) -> 17.1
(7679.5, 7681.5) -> 18.1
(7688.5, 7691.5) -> 17.1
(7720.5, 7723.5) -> 17.5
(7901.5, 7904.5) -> 18.7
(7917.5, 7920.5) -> 19.7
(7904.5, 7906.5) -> 18.1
